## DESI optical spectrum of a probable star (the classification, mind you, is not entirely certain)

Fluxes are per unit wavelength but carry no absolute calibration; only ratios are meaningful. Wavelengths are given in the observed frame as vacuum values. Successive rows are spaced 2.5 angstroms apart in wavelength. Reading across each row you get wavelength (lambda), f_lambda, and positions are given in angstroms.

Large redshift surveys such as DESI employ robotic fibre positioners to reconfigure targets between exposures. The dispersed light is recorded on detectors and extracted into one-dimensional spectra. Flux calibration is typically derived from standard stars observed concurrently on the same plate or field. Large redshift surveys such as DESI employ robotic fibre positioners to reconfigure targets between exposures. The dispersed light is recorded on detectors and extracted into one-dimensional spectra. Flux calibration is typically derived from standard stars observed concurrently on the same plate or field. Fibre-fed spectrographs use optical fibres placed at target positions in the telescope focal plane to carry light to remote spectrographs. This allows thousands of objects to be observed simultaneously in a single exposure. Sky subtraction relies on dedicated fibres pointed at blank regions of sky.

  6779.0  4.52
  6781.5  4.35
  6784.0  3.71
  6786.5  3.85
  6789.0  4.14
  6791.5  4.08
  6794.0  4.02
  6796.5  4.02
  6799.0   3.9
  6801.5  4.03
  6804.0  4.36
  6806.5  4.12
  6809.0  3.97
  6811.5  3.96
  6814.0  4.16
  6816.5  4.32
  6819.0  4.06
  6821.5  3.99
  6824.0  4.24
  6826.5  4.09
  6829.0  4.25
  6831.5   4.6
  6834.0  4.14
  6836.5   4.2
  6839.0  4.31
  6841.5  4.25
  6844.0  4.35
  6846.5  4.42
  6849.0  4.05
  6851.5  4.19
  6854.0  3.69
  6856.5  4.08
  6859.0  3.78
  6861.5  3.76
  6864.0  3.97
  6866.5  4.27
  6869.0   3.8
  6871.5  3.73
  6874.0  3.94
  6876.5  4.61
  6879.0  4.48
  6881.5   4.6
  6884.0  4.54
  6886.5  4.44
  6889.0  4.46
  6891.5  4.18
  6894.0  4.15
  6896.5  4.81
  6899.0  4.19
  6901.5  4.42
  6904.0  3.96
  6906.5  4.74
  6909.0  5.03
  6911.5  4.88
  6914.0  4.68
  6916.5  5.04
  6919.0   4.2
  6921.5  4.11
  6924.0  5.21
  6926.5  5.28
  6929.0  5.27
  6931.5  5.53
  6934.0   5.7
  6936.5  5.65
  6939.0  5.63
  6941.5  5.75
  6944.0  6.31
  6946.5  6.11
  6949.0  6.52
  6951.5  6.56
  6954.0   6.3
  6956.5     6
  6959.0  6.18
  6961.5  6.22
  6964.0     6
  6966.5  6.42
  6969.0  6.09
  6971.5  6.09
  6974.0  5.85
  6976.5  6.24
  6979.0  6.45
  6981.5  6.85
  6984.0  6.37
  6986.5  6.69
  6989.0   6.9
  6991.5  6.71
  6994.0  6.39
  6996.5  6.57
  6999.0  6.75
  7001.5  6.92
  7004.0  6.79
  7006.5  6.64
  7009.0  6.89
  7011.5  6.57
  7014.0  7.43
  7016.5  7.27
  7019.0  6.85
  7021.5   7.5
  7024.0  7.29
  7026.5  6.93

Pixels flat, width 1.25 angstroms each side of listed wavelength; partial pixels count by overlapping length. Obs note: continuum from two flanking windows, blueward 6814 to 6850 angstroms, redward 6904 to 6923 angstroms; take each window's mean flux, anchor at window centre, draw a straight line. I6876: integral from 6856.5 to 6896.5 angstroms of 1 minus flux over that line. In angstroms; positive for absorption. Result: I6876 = 2.28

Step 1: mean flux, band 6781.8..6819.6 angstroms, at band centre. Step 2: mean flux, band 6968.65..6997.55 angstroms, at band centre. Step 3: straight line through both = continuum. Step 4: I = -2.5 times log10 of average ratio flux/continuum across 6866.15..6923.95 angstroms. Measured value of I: 0.195 mag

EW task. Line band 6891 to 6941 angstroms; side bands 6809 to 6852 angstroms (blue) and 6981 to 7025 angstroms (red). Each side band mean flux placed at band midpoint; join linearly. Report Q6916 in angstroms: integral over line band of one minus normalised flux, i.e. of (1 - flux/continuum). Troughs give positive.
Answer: 6.1 angstroms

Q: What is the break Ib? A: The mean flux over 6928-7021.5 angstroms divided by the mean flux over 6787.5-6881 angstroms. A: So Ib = 1.55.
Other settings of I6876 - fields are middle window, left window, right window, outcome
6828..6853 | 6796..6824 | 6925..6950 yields 1.2 angstroms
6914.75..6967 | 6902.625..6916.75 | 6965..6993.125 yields -2.0 angstroms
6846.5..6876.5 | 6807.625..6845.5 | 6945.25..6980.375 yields 4.6 angstroms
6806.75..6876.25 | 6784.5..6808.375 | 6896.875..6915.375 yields 2.5 angstroms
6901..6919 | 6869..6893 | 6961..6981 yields 0.9 angstroms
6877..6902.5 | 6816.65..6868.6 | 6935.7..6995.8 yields 2.6 angstroms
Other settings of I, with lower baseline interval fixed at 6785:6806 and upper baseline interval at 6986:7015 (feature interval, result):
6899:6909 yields 0.232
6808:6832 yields 0.056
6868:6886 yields 0.203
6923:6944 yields 0.062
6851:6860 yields 0.230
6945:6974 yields 0.002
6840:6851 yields 0.108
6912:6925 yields 0.217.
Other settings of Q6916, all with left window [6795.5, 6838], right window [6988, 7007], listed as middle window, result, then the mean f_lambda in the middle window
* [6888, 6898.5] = 1.7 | 4.38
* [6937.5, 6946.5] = 0.0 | 5.92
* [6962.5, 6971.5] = 0.2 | 6.16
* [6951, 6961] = -0.2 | 6.23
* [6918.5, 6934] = 1.8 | 5.03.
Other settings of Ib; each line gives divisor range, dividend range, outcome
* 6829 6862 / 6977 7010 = 1.61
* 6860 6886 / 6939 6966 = 1.48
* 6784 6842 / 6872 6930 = 1.11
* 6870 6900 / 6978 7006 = 1.54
